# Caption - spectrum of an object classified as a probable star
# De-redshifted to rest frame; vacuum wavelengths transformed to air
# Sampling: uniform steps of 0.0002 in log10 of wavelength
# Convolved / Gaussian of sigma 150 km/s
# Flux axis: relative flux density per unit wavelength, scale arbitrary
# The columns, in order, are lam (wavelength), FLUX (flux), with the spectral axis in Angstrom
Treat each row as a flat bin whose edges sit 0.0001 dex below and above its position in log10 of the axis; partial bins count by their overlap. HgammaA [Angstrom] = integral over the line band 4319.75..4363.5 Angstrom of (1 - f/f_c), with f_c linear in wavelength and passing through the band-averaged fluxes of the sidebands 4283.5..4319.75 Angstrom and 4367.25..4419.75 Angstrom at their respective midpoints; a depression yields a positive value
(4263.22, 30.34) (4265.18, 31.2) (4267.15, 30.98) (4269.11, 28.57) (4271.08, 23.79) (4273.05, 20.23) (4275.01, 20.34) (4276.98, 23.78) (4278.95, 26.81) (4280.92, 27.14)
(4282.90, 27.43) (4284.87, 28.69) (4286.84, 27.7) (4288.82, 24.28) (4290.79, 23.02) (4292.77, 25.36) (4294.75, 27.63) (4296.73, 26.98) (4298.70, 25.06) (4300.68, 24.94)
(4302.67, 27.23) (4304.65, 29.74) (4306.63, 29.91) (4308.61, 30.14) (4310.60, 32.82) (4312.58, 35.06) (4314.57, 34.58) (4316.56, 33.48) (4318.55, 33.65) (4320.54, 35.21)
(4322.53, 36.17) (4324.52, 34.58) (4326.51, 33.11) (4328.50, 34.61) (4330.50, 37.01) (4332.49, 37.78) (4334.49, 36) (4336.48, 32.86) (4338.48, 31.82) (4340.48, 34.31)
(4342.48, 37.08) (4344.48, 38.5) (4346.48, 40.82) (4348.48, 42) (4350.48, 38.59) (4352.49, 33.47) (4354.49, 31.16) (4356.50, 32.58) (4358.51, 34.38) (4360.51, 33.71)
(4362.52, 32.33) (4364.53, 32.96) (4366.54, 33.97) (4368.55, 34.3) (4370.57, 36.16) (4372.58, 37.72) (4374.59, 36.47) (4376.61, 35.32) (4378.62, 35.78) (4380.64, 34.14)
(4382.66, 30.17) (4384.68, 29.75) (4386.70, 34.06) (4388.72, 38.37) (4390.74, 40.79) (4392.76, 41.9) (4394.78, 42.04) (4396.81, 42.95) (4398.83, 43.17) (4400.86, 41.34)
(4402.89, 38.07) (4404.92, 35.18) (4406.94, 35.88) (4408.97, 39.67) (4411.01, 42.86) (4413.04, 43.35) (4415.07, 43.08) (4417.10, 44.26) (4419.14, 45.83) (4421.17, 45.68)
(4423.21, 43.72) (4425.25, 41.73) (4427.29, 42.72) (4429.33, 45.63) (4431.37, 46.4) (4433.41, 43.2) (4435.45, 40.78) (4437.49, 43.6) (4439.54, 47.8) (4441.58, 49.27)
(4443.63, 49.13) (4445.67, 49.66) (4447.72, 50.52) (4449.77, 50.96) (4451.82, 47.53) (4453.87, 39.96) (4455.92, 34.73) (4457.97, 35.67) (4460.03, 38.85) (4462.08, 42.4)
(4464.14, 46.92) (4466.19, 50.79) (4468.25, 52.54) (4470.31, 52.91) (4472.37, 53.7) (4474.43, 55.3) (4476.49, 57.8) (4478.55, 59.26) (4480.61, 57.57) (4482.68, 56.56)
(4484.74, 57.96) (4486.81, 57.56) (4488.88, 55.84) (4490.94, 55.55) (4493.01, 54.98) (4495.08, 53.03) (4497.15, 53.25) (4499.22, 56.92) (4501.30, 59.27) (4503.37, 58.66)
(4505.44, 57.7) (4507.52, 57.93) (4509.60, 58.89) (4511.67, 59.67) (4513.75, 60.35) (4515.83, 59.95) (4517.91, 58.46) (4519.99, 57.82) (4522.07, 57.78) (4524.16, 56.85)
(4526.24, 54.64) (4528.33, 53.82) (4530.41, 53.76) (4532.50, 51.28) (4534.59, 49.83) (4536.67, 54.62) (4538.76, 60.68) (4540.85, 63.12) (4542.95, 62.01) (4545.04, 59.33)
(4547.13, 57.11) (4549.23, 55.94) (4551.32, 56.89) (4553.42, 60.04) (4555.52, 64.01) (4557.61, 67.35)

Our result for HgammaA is -3.1 Angstrom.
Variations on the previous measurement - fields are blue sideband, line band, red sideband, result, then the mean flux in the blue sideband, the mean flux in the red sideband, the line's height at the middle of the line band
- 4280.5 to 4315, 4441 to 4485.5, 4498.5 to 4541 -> 0.27 Angstrom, 28.1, 57.1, 49.7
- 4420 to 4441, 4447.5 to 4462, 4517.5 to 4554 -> 1.52 Angstrom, 44.3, 56.8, 47.1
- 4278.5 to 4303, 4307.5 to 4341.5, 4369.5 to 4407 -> -4.74 Angstrom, 26.3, 37.4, 30.1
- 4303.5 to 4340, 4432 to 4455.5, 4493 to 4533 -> 1.08 Angstrom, 33.8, 56.9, 48.5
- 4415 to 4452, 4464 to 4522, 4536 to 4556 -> -3.85 Angstrom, 45.9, 59.3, 53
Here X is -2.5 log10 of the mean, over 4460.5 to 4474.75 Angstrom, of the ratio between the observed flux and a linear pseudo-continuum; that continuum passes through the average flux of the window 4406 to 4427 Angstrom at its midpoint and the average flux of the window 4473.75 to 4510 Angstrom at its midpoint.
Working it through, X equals 0.05 mag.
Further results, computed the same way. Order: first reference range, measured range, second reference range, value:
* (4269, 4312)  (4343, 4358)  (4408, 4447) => -0.07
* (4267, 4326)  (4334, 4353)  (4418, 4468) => -0.09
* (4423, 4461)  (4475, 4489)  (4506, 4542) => -0.14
